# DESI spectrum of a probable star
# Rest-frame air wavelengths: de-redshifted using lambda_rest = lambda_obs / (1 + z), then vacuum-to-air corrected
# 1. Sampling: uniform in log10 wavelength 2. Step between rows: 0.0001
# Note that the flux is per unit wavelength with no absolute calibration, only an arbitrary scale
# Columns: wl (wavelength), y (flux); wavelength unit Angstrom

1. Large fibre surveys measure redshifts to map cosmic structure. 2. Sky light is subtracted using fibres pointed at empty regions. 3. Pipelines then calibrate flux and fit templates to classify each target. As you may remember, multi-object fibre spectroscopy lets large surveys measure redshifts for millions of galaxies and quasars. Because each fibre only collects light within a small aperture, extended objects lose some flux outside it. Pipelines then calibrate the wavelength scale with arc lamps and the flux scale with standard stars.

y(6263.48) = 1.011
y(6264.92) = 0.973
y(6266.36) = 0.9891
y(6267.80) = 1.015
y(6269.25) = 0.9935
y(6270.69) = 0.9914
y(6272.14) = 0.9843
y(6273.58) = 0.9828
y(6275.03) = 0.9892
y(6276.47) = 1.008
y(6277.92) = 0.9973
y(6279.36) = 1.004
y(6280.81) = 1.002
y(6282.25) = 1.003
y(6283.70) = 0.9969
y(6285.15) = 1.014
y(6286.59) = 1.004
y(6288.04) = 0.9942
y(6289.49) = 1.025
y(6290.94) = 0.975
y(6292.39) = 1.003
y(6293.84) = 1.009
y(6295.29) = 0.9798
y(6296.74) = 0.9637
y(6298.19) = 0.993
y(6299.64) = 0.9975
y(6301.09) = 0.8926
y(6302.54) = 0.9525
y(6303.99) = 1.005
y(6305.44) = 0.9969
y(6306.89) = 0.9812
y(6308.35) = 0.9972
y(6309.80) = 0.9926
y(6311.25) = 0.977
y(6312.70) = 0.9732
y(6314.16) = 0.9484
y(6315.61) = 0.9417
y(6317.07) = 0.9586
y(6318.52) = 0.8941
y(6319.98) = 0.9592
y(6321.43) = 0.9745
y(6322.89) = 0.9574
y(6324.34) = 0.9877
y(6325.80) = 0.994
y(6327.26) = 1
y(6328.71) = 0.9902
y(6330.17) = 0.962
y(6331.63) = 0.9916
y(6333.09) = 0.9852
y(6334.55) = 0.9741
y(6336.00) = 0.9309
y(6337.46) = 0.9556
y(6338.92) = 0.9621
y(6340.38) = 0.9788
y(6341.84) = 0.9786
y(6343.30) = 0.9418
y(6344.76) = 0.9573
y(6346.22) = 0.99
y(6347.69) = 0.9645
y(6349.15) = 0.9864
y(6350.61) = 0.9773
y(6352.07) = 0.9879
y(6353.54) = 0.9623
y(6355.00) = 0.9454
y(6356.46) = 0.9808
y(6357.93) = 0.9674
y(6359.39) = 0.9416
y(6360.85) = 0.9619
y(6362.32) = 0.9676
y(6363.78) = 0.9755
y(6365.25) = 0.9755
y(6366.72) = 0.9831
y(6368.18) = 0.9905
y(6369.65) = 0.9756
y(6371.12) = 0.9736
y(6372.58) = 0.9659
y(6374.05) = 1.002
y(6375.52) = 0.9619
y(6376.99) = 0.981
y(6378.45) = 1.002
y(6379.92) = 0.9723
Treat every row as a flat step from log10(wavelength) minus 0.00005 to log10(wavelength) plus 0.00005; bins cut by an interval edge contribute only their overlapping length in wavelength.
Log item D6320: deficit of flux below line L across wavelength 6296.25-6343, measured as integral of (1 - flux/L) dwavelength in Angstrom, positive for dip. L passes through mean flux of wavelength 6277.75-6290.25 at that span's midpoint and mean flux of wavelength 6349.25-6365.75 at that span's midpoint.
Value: 0.8 Angstrom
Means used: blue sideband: 1.01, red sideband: 0.968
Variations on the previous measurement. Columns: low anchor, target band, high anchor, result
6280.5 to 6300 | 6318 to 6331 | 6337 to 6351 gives 0.12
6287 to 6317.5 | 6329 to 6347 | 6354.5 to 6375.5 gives 0.13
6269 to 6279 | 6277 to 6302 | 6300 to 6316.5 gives -0.22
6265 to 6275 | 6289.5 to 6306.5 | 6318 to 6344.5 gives -0.01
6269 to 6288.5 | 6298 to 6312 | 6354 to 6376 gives 0.17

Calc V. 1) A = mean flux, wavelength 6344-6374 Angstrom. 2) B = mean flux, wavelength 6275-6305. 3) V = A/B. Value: 1.0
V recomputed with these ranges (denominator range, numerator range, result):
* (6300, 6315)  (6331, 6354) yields 1.00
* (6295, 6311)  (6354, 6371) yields 0.99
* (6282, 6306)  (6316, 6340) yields 0.98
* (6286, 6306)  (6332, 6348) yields 0.98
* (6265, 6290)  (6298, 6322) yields 0.97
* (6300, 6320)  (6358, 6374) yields 1.01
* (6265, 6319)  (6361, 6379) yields 0.99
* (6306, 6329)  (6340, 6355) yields 1.00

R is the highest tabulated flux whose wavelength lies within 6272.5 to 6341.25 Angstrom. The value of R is 1.025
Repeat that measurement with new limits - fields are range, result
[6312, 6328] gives 1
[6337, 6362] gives 0.99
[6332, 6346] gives 0.9852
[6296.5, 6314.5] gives 1.005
